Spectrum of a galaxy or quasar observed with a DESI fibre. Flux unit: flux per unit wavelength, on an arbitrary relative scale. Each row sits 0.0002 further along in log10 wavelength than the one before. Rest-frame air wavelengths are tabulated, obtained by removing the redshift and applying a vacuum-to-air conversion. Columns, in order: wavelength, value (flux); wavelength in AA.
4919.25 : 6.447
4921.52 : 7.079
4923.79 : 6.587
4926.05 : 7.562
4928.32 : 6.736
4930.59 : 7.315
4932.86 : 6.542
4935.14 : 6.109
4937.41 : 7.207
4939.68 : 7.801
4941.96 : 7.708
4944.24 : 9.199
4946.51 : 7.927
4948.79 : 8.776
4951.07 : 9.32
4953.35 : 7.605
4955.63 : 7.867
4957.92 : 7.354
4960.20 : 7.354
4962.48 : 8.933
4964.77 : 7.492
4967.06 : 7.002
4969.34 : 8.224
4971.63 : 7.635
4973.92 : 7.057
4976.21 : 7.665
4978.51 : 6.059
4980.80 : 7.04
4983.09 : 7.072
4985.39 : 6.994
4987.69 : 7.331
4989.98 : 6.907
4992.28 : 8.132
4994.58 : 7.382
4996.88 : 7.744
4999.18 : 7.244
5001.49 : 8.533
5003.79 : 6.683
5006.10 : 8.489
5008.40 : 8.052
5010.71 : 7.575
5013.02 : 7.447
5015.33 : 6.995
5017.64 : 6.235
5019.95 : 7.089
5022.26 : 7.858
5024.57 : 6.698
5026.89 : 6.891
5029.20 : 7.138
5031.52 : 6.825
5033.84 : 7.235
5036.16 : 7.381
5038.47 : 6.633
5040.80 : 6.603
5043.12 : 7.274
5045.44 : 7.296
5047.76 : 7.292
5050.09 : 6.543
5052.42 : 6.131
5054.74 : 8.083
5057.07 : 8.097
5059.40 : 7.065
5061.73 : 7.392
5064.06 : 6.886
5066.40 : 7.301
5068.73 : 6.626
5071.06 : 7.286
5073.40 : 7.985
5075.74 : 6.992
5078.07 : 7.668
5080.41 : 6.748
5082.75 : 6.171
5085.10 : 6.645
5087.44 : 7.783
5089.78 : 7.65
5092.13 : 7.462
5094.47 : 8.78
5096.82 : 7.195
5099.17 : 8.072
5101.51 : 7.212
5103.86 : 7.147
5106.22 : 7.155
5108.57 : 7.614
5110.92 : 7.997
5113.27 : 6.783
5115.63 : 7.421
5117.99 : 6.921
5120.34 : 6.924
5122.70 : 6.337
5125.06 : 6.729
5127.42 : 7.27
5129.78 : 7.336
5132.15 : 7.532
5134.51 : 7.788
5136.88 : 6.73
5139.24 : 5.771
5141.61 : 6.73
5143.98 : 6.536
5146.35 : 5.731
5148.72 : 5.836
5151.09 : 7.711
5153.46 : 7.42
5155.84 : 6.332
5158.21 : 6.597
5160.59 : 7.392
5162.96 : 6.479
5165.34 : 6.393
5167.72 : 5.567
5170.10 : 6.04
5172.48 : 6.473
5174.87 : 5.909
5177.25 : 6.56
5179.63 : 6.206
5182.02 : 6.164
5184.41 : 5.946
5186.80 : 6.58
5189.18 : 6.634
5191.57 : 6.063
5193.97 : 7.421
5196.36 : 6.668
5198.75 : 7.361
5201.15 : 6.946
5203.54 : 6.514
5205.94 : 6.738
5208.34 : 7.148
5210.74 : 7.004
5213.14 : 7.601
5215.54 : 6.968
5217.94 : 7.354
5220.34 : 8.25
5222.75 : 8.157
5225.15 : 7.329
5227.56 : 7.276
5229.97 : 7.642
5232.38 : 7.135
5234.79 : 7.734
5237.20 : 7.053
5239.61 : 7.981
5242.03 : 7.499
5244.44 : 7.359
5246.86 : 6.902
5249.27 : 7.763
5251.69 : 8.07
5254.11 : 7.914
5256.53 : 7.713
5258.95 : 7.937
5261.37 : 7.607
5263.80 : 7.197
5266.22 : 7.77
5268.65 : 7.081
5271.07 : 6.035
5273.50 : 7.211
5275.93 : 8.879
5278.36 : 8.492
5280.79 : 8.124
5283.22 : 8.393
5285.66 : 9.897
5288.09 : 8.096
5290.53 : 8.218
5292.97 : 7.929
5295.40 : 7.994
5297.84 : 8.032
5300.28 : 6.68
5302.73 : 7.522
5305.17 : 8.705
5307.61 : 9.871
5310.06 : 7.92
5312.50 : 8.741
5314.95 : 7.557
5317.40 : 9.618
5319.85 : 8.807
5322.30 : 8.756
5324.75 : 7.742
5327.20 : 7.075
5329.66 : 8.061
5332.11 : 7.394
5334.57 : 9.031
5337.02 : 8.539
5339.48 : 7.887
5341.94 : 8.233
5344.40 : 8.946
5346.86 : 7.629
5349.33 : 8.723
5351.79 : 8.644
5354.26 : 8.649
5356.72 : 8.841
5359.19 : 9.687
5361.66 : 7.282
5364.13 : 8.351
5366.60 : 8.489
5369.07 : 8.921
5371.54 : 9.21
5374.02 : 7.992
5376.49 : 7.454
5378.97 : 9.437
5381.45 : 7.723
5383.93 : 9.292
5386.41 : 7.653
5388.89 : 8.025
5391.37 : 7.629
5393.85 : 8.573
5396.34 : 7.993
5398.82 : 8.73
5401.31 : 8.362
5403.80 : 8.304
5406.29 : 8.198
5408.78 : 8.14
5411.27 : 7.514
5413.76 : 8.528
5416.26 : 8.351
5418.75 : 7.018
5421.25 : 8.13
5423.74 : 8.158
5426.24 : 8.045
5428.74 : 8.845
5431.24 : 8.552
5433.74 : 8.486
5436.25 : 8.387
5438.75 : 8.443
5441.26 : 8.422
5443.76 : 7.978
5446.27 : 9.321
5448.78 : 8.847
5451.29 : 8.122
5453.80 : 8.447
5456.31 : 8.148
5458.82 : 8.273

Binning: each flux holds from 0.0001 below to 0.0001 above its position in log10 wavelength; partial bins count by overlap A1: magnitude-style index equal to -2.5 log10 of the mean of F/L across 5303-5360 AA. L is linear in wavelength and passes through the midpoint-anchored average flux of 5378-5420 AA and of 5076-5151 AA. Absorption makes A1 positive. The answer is -0.07 mag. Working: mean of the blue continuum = 7.09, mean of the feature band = 8.46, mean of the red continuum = 8.2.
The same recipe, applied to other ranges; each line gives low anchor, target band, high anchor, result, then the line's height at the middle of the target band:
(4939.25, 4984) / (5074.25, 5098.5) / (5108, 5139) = -0.01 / 7.28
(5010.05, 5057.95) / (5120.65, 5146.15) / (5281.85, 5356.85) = 0.10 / 7.52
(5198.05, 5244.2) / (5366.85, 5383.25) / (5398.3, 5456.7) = -0.06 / 8.07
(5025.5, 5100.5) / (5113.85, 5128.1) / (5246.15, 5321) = 0.08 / 7.43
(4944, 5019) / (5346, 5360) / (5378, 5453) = -0.06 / 8.2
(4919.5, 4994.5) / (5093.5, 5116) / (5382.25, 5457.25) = 0.03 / 7.73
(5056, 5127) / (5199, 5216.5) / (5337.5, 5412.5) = 0.10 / 7.71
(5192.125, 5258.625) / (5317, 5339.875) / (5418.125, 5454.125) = -0.05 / 7.86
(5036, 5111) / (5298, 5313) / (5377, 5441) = -0.03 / 7.95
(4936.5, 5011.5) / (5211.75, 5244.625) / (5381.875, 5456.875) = 0.07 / 8.02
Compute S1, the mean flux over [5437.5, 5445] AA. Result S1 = 8.29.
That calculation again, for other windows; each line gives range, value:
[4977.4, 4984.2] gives 6.73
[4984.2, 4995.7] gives 7.35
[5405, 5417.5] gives 8.14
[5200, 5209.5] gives 6.84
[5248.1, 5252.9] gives 7.91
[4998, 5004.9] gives 7.49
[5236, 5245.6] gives 7.47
